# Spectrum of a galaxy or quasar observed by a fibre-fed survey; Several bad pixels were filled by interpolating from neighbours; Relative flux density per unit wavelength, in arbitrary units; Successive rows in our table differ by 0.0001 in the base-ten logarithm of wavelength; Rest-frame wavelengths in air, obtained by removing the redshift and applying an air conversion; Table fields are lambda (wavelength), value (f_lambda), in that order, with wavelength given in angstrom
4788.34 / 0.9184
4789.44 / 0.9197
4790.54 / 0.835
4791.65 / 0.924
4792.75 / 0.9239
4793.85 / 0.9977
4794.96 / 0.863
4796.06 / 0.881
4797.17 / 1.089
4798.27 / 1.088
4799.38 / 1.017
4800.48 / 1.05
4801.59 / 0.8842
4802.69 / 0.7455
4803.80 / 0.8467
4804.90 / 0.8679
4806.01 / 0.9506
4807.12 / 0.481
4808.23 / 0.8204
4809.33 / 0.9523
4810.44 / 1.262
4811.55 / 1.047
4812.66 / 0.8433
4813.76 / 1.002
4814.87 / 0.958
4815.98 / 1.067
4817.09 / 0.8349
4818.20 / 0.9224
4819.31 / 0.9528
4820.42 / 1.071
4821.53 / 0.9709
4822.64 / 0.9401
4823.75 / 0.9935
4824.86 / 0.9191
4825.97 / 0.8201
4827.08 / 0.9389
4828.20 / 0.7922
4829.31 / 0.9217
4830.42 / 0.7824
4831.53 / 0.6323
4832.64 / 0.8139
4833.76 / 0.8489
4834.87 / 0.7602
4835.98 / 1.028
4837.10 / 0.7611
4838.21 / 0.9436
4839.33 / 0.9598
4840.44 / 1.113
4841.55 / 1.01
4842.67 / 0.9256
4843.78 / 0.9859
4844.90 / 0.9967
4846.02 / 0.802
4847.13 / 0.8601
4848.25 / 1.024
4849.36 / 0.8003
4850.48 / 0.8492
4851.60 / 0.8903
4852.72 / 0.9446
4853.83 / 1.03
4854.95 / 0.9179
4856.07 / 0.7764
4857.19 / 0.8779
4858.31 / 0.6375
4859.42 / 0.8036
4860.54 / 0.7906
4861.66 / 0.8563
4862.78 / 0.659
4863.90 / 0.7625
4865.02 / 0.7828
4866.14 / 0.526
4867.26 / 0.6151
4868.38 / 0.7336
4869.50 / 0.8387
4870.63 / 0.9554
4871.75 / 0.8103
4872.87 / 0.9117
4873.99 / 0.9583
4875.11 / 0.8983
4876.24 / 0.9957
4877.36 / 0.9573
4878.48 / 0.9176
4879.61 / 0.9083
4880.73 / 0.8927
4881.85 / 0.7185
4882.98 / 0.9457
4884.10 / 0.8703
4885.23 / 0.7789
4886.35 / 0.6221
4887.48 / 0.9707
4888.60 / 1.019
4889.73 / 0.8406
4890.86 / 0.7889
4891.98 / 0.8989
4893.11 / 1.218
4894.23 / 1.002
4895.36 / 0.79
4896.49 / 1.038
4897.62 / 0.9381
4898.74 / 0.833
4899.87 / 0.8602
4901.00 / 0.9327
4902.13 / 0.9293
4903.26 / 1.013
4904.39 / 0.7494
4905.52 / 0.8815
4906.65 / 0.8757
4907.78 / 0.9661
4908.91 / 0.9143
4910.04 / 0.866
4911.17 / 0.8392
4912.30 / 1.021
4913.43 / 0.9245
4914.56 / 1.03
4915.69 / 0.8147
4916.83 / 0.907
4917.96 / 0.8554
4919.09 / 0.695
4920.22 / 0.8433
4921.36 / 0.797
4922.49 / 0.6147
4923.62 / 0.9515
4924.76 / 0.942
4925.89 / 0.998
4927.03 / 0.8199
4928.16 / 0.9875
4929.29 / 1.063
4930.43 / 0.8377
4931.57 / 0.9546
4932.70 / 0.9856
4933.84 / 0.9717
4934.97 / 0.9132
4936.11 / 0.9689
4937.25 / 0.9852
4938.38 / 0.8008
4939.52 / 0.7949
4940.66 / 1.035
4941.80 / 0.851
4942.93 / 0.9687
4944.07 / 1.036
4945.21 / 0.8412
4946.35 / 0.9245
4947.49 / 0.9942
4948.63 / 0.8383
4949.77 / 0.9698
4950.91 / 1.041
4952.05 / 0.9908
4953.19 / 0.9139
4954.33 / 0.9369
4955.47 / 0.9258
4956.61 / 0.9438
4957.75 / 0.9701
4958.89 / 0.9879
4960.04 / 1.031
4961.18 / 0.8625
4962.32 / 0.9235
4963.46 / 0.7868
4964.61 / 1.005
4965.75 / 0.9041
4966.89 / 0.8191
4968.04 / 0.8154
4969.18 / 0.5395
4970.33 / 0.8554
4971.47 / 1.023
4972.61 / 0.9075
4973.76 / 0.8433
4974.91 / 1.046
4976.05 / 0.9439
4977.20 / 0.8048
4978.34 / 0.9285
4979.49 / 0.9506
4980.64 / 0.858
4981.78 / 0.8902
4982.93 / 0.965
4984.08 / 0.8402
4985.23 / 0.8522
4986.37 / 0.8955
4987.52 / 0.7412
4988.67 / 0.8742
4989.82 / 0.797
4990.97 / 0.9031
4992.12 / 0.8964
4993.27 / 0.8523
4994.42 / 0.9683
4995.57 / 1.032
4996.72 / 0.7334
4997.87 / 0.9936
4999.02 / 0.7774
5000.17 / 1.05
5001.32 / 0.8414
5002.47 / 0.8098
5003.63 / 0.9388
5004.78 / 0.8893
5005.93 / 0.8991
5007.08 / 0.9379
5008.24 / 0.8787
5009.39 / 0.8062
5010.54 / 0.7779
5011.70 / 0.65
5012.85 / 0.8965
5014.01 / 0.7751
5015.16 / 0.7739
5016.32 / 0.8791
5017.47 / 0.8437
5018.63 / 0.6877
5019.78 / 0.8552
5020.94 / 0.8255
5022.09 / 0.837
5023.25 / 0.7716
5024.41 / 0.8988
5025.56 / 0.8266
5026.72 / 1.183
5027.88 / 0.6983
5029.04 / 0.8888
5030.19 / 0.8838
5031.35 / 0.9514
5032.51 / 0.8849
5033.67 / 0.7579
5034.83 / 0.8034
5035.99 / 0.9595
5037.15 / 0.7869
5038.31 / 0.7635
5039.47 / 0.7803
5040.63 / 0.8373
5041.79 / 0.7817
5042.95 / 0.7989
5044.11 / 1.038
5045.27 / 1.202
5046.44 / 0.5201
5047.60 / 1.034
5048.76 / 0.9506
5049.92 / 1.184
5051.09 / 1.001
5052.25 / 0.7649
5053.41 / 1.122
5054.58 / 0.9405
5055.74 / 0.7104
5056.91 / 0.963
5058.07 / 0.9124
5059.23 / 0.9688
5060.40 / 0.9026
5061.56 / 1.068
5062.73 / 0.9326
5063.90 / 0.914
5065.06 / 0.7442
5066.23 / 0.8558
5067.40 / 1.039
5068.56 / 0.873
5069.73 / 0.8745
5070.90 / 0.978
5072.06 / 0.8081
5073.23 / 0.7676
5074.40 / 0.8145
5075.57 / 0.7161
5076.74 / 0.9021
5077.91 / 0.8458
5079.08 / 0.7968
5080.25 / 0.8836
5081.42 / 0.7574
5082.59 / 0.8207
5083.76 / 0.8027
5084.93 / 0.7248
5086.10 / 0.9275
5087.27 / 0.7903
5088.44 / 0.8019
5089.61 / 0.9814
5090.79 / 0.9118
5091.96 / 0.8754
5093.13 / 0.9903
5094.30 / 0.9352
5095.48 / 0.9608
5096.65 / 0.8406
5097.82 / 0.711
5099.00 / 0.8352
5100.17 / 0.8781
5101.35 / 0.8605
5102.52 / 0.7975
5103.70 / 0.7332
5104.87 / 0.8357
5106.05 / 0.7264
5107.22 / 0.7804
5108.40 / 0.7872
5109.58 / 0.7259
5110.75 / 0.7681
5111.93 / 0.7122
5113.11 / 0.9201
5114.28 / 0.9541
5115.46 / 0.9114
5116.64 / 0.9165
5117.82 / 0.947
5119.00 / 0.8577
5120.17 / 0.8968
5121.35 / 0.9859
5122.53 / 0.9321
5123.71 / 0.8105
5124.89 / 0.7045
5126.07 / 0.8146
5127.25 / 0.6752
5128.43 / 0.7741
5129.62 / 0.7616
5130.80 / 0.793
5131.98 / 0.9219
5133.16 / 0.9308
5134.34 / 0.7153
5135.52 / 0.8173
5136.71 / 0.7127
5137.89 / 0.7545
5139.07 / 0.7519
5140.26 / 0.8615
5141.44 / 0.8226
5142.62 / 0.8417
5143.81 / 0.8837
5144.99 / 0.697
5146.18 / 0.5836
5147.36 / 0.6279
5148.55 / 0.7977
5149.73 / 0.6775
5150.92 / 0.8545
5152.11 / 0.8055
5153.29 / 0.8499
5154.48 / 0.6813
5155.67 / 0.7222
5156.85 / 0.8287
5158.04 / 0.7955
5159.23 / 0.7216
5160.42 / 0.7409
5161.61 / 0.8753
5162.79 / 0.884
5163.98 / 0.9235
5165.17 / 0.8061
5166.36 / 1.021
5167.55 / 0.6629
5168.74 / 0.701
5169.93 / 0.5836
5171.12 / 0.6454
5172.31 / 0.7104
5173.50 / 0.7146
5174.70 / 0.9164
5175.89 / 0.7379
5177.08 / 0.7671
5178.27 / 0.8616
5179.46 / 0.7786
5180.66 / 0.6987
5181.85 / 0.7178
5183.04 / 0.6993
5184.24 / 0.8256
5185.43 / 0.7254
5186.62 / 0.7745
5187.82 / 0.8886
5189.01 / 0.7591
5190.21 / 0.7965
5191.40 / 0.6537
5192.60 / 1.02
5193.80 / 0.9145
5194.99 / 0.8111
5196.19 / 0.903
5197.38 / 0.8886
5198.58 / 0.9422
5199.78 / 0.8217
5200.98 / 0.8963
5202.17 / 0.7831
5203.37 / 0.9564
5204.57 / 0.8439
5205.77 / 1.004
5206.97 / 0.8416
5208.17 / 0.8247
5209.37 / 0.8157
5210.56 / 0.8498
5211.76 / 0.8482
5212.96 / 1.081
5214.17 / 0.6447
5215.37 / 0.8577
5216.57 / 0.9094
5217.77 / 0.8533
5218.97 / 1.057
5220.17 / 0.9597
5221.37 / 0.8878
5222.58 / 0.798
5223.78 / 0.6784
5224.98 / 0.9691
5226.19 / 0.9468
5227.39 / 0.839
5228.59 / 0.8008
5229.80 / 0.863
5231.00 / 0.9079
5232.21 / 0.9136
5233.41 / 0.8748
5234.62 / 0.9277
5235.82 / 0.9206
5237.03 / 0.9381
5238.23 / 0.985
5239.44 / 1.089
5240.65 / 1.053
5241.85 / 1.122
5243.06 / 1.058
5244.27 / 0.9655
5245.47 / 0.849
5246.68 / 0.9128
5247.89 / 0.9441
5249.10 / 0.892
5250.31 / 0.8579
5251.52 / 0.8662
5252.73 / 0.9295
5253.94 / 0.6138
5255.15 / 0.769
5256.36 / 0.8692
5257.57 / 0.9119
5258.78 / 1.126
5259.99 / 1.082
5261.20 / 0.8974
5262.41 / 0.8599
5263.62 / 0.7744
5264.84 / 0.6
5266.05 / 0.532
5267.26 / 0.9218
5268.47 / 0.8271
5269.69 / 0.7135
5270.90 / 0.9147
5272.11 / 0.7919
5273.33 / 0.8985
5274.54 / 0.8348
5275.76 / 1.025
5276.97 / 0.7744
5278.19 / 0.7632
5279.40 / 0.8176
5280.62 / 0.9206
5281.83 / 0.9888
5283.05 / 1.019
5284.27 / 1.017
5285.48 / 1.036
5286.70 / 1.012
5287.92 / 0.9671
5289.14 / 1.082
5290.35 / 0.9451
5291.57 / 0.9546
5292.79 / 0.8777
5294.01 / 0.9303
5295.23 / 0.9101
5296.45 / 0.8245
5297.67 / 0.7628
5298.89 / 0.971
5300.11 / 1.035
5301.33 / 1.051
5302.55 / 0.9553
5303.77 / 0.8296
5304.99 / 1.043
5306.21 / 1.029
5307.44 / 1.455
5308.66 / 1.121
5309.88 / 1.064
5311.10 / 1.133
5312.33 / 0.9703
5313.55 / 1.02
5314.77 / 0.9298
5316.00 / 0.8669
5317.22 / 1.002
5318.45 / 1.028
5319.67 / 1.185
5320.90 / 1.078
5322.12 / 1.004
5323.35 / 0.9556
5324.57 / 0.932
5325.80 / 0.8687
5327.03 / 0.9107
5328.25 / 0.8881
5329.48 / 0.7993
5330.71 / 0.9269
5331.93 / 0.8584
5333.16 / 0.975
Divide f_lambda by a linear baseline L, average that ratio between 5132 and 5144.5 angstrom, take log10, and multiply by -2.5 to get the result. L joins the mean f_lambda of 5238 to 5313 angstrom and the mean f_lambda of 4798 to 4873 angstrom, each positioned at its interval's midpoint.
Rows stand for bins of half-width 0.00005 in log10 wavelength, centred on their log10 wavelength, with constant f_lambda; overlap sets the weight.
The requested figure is 0.128 mag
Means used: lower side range 0.881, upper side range 0.931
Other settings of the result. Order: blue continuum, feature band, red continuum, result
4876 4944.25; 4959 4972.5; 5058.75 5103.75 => 0.02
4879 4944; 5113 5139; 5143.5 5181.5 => -0.07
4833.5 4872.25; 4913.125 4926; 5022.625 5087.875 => 0.00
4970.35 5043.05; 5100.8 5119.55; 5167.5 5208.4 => 0.00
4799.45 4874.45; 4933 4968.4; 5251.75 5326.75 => -0.04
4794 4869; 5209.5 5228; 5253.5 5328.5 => 0.06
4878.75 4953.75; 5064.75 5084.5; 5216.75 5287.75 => 0.08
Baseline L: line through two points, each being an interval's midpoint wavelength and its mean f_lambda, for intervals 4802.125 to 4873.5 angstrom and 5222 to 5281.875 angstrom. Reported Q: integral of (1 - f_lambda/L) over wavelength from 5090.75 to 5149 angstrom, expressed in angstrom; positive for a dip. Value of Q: 3.9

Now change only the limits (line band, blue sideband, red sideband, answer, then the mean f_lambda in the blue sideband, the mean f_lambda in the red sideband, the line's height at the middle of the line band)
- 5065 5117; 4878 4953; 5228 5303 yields 3.7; 0.906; 0.907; 0.907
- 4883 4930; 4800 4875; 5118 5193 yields -2.1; 0.878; 0.787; 0.858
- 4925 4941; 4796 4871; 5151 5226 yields -1.3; 0.885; 0.823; 0.868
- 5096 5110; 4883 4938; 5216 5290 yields 1.7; 0.903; 0.901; 0.902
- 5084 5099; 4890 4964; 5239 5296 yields 0.7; 0.917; 0.904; 0.91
